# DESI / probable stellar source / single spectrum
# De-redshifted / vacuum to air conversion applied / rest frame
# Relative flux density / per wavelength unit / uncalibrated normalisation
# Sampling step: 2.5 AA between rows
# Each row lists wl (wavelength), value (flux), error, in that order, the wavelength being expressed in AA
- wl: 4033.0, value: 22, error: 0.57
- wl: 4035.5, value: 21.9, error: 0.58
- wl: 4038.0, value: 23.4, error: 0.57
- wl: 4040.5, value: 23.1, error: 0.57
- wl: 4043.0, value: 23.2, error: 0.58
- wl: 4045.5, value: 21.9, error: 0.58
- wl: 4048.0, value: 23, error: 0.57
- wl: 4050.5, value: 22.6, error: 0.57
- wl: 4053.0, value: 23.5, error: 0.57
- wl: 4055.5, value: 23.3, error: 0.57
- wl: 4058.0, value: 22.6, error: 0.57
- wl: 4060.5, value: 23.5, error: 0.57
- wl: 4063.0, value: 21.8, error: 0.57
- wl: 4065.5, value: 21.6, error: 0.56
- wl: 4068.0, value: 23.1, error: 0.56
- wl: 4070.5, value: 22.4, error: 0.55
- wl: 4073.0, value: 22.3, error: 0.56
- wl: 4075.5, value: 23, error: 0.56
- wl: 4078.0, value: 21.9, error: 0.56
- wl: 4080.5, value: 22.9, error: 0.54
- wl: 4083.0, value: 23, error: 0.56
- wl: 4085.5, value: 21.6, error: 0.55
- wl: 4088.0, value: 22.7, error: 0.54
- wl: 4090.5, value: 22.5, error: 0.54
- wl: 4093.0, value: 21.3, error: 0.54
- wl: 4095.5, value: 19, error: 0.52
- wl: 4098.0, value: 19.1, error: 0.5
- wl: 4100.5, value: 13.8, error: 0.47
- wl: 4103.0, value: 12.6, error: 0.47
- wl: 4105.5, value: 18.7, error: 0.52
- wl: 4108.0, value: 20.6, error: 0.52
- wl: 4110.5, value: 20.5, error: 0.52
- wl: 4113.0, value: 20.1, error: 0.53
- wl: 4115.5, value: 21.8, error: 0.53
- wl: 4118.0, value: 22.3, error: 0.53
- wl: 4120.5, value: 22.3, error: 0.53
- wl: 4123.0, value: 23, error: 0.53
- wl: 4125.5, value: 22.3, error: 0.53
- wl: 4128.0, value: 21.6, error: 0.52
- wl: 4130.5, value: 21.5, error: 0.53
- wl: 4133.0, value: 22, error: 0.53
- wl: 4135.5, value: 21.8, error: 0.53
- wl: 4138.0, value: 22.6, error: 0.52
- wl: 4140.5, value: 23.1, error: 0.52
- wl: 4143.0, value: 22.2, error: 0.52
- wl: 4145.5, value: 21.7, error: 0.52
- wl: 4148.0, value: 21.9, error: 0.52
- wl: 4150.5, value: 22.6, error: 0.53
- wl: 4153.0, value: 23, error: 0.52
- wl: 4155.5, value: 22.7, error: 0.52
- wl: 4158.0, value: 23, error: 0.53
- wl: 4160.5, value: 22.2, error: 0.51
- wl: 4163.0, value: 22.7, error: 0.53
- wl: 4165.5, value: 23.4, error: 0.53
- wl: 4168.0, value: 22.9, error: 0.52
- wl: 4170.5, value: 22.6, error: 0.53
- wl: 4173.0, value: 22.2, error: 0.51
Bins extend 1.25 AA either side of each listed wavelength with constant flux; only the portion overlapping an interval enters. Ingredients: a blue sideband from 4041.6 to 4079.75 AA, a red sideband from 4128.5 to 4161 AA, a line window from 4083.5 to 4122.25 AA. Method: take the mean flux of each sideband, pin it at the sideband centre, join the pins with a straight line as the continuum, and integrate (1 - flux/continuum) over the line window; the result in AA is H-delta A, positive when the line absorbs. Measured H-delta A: 4.24 AA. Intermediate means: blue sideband 22.7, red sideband 22.3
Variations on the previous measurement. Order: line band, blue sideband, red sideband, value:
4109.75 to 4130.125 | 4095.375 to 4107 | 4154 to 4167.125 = -3.6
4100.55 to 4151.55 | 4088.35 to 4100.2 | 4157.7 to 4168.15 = 0.7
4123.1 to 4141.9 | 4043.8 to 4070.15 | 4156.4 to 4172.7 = 0.5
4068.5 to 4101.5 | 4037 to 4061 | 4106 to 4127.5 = 1.4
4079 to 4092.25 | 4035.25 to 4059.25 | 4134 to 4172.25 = 0.2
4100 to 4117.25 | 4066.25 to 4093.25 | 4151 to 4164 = 3.0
